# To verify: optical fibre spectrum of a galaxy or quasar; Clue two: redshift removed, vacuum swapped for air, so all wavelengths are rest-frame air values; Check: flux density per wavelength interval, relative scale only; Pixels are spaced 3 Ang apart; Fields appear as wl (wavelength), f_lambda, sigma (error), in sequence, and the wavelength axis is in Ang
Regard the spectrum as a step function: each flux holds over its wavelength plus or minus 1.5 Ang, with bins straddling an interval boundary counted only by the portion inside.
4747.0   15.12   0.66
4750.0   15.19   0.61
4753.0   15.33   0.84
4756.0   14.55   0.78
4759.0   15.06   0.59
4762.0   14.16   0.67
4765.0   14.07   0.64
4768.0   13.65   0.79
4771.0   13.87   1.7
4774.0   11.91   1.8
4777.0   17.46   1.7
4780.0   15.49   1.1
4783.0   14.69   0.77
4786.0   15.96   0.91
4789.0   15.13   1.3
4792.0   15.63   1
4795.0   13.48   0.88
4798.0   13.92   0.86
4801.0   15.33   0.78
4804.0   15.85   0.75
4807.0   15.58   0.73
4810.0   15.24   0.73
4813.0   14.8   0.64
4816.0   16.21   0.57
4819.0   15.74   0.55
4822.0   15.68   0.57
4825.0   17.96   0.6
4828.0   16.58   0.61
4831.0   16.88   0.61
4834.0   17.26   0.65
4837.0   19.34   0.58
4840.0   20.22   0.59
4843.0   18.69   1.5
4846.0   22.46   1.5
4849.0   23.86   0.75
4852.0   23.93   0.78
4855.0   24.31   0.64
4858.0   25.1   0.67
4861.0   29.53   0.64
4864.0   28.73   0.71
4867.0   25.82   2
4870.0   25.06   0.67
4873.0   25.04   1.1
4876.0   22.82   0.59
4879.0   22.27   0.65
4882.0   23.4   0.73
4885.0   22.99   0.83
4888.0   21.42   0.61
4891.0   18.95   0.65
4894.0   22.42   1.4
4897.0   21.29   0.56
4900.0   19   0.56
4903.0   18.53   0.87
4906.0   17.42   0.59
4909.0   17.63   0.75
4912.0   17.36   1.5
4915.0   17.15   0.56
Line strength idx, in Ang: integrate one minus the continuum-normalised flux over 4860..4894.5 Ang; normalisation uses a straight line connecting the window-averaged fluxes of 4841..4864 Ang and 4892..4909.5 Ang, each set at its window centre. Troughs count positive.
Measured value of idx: -3.4 Ang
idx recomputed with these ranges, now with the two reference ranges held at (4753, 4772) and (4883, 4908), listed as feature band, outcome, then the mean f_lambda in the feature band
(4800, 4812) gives 0.6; 15.5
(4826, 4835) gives 0.2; 16.9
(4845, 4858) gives -3.9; 23.9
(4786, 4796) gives 0.4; 15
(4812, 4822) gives 0.7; 15.6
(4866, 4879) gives -3.5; 24.4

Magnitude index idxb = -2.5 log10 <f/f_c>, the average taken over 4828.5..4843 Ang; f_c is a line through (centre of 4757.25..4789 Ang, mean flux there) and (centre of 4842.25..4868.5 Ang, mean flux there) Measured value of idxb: 0.221 mag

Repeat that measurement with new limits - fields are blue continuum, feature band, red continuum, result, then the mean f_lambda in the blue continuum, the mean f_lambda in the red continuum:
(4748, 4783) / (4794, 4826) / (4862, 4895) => 0.179 mag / 14.6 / 23.6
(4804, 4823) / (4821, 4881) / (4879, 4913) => -0.240 mag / 15.6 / 20.2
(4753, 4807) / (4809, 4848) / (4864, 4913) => 0.018 mag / 14.8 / 21.6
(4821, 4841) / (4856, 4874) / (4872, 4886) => -0.223 mag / 17.7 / 23.3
